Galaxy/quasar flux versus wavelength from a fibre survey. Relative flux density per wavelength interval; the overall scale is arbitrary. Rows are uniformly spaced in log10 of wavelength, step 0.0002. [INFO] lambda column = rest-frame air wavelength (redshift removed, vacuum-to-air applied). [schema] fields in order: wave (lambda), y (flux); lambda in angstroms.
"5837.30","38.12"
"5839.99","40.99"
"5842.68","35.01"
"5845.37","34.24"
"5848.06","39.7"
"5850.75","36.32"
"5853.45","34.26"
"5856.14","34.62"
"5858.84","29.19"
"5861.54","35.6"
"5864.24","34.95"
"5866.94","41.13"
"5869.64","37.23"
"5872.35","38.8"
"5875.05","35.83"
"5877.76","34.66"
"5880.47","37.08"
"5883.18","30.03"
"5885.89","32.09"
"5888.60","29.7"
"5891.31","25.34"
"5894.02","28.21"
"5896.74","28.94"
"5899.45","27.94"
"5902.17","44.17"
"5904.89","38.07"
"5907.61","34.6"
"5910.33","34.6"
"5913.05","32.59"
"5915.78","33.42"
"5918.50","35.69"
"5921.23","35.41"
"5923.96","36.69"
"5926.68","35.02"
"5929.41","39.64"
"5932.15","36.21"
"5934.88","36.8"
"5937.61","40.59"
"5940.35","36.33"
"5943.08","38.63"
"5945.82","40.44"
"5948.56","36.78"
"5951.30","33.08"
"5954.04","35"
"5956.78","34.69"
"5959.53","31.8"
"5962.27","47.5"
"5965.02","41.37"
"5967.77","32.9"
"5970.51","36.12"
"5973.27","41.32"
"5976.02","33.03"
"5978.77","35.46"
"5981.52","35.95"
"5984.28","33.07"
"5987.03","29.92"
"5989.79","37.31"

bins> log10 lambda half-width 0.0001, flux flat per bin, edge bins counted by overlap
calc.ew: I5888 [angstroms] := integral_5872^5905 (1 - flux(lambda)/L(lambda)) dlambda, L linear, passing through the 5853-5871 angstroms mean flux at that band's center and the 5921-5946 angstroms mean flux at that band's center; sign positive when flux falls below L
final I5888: 3.07 angstroms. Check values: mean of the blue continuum 35.3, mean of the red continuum 37.5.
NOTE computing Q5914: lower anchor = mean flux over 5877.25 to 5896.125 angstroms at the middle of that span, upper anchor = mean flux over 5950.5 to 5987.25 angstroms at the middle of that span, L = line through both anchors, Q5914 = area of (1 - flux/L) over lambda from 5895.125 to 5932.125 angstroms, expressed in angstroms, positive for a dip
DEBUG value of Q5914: -3.0 angstroms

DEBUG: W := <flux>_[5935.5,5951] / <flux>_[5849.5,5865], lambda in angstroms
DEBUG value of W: 1.1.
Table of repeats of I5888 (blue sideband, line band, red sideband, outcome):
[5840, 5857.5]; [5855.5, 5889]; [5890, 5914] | -0.20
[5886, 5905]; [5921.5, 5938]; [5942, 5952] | -0.81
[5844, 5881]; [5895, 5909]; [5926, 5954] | 0.79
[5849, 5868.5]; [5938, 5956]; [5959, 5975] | 0.58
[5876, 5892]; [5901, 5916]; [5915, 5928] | -1.00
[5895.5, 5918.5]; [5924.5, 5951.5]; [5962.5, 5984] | -1.44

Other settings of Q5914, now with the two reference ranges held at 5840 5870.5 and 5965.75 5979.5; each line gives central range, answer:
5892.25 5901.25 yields 1.7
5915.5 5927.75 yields 0.2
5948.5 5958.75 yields 0.4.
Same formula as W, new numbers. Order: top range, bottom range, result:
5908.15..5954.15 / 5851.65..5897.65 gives 1.08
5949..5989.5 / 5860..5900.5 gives 1.08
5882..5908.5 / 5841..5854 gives 0.88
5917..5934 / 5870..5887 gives 1.04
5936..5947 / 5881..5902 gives 1.29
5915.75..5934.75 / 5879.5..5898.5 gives 1.21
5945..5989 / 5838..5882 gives 1.00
